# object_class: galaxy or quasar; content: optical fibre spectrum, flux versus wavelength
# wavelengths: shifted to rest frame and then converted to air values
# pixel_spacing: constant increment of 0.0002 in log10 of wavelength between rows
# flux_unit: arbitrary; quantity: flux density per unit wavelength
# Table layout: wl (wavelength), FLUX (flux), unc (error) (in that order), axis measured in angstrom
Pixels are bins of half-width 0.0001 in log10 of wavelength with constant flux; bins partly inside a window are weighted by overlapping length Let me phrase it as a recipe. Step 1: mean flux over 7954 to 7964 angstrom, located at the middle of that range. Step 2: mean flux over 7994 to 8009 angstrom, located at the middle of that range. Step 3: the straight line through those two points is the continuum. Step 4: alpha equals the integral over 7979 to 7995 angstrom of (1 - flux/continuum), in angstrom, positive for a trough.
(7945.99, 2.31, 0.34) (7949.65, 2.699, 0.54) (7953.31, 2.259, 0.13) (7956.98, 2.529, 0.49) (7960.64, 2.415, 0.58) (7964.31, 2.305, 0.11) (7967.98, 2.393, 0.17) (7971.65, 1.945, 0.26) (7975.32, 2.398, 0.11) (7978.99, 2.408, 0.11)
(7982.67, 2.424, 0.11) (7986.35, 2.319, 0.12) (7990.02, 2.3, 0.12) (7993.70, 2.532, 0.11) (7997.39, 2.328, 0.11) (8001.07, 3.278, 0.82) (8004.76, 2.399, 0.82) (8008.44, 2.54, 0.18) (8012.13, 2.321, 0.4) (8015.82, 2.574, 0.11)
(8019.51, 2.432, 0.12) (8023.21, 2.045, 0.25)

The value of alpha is 1.06 angstrom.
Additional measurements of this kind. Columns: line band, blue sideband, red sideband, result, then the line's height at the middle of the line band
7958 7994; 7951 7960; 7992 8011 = 2.3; 2.5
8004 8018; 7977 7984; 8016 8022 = -0.2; 2.43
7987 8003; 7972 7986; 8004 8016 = -1.2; 2.4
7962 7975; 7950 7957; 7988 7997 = 0.9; 2.41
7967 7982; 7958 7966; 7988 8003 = 1.1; 2.46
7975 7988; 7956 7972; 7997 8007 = 0.6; 2.51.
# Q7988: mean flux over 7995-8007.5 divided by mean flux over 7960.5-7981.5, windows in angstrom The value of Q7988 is 1.15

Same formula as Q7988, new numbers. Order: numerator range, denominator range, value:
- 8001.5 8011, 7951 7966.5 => 1.08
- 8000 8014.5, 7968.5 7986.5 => 1.13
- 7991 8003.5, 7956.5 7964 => 1.10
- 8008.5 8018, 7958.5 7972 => 1.07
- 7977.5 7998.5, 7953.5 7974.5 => 1.03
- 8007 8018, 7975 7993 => 1.04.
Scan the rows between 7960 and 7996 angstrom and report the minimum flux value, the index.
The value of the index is 1.945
